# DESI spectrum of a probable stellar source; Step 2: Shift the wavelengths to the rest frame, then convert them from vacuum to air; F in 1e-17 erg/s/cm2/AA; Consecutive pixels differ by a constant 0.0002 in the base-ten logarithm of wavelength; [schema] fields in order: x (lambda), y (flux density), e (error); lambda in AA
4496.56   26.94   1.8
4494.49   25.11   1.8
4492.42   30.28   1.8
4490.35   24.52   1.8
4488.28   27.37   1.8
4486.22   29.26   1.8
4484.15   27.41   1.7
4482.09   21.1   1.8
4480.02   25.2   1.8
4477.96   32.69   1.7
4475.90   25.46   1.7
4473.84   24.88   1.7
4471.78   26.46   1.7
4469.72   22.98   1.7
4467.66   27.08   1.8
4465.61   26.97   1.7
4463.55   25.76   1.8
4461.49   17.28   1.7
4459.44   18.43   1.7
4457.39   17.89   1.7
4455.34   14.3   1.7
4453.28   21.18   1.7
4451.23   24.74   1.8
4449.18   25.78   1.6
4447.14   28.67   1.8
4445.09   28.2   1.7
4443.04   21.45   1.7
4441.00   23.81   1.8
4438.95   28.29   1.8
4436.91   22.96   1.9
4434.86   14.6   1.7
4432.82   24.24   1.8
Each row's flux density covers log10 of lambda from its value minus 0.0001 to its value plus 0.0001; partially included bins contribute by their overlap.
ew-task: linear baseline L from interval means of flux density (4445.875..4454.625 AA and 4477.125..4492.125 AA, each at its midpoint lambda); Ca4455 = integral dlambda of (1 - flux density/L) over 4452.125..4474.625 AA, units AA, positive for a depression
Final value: 3.1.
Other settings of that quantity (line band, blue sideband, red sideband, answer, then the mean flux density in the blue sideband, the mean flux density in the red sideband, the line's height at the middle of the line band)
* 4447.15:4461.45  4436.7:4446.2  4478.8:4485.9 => 2.5 AA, 25.1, 25.2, 25.2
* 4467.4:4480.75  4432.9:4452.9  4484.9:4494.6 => 0.0 AA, 24.2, 27.5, 26.4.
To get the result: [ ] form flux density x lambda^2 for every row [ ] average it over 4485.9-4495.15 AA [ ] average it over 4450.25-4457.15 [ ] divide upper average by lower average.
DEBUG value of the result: 1.40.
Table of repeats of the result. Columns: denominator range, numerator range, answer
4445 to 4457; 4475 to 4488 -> 1.18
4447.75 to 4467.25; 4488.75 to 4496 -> 1.25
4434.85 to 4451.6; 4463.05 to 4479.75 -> 1.08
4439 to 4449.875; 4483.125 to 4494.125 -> 1.09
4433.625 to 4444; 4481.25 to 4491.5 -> 1.20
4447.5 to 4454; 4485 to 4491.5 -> 1.12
